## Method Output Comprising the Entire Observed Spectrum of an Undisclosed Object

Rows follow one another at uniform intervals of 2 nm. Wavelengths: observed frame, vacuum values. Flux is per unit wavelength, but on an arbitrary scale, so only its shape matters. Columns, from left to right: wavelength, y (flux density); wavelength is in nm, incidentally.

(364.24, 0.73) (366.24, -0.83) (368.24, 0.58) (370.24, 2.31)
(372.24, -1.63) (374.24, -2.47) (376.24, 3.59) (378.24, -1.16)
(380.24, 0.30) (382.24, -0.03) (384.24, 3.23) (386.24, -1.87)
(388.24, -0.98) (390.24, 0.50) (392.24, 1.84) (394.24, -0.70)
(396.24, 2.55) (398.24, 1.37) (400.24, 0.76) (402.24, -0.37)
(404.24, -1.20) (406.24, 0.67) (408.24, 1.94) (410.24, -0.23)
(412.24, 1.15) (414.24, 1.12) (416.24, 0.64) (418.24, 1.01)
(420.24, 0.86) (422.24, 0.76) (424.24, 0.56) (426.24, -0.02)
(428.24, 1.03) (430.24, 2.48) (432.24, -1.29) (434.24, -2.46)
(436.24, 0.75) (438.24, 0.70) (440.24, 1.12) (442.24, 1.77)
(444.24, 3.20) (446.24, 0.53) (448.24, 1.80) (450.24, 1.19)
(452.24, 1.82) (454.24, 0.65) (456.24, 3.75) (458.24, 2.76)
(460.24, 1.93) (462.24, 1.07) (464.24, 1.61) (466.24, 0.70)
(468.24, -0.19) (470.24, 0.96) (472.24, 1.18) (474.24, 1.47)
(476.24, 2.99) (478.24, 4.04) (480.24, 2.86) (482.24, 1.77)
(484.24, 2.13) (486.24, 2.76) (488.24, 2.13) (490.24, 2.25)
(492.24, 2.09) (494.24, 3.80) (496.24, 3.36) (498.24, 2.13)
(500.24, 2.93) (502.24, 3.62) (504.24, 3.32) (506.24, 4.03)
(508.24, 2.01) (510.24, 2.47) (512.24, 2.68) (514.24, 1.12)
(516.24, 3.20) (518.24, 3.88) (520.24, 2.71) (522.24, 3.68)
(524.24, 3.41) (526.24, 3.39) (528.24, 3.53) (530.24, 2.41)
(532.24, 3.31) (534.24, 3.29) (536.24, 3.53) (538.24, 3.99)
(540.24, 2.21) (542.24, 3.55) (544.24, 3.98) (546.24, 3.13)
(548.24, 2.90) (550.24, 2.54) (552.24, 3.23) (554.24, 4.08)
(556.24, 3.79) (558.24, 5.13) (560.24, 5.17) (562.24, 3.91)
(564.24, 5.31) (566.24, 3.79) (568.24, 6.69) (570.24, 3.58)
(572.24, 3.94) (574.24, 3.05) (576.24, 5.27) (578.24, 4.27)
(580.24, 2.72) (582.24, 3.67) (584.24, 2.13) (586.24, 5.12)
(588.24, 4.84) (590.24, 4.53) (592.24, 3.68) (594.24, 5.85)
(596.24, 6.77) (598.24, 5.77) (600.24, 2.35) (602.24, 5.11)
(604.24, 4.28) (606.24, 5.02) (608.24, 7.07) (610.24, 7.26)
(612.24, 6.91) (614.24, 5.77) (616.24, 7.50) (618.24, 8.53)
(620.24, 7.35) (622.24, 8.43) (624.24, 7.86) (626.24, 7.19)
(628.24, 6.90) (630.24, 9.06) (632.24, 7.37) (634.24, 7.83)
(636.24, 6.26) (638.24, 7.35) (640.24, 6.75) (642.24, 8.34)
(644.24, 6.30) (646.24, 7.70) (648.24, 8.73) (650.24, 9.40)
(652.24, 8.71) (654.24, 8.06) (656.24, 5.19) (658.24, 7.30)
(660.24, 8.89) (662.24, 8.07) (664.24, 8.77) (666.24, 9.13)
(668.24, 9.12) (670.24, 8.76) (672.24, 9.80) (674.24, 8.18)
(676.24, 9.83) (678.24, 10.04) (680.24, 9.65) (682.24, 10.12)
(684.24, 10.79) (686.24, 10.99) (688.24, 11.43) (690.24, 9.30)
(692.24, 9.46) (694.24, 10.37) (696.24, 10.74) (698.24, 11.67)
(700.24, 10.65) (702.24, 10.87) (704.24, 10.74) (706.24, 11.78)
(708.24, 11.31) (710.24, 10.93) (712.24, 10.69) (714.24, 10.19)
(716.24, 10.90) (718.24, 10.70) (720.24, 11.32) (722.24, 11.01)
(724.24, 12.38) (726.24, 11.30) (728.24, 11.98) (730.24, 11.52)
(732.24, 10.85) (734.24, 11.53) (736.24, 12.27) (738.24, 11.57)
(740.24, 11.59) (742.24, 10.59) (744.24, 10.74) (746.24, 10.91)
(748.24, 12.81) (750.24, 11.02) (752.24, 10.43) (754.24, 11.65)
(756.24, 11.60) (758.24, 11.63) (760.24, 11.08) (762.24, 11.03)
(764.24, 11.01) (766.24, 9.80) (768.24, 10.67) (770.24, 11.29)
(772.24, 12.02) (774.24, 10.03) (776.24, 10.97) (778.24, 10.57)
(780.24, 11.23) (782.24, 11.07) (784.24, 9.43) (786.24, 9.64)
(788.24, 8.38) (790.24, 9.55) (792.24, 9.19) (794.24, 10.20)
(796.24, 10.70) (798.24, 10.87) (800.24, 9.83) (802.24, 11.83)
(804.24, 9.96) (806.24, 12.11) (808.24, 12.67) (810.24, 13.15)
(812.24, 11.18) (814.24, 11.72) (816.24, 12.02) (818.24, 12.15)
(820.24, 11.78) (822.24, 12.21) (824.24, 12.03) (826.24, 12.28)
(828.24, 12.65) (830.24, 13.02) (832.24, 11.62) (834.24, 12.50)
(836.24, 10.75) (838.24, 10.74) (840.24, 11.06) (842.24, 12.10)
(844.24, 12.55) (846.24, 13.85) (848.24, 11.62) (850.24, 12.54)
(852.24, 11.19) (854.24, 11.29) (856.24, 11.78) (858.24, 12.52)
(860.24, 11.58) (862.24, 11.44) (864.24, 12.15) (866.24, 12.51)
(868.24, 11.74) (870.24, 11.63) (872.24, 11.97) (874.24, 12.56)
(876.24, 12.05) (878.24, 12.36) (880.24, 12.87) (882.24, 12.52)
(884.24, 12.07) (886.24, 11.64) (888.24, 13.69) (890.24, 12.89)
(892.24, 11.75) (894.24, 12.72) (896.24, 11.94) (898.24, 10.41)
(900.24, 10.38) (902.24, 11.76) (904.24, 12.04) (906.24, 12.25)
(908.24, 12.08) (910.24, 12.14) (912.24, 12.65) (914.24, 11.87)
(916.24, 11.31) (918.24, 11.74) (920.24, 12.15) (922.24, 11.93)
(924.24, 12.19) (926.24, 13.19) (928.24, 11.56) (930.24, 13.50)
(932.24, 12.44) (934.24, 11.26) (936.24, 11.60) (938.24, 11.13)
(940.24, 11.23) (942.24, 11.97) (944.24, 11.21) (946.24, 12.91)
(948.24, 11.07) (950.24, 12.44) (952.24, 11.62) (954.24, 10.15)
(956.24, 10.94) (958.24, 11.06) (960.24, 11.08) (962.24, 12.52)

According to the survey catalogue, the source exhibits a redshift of 0.525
